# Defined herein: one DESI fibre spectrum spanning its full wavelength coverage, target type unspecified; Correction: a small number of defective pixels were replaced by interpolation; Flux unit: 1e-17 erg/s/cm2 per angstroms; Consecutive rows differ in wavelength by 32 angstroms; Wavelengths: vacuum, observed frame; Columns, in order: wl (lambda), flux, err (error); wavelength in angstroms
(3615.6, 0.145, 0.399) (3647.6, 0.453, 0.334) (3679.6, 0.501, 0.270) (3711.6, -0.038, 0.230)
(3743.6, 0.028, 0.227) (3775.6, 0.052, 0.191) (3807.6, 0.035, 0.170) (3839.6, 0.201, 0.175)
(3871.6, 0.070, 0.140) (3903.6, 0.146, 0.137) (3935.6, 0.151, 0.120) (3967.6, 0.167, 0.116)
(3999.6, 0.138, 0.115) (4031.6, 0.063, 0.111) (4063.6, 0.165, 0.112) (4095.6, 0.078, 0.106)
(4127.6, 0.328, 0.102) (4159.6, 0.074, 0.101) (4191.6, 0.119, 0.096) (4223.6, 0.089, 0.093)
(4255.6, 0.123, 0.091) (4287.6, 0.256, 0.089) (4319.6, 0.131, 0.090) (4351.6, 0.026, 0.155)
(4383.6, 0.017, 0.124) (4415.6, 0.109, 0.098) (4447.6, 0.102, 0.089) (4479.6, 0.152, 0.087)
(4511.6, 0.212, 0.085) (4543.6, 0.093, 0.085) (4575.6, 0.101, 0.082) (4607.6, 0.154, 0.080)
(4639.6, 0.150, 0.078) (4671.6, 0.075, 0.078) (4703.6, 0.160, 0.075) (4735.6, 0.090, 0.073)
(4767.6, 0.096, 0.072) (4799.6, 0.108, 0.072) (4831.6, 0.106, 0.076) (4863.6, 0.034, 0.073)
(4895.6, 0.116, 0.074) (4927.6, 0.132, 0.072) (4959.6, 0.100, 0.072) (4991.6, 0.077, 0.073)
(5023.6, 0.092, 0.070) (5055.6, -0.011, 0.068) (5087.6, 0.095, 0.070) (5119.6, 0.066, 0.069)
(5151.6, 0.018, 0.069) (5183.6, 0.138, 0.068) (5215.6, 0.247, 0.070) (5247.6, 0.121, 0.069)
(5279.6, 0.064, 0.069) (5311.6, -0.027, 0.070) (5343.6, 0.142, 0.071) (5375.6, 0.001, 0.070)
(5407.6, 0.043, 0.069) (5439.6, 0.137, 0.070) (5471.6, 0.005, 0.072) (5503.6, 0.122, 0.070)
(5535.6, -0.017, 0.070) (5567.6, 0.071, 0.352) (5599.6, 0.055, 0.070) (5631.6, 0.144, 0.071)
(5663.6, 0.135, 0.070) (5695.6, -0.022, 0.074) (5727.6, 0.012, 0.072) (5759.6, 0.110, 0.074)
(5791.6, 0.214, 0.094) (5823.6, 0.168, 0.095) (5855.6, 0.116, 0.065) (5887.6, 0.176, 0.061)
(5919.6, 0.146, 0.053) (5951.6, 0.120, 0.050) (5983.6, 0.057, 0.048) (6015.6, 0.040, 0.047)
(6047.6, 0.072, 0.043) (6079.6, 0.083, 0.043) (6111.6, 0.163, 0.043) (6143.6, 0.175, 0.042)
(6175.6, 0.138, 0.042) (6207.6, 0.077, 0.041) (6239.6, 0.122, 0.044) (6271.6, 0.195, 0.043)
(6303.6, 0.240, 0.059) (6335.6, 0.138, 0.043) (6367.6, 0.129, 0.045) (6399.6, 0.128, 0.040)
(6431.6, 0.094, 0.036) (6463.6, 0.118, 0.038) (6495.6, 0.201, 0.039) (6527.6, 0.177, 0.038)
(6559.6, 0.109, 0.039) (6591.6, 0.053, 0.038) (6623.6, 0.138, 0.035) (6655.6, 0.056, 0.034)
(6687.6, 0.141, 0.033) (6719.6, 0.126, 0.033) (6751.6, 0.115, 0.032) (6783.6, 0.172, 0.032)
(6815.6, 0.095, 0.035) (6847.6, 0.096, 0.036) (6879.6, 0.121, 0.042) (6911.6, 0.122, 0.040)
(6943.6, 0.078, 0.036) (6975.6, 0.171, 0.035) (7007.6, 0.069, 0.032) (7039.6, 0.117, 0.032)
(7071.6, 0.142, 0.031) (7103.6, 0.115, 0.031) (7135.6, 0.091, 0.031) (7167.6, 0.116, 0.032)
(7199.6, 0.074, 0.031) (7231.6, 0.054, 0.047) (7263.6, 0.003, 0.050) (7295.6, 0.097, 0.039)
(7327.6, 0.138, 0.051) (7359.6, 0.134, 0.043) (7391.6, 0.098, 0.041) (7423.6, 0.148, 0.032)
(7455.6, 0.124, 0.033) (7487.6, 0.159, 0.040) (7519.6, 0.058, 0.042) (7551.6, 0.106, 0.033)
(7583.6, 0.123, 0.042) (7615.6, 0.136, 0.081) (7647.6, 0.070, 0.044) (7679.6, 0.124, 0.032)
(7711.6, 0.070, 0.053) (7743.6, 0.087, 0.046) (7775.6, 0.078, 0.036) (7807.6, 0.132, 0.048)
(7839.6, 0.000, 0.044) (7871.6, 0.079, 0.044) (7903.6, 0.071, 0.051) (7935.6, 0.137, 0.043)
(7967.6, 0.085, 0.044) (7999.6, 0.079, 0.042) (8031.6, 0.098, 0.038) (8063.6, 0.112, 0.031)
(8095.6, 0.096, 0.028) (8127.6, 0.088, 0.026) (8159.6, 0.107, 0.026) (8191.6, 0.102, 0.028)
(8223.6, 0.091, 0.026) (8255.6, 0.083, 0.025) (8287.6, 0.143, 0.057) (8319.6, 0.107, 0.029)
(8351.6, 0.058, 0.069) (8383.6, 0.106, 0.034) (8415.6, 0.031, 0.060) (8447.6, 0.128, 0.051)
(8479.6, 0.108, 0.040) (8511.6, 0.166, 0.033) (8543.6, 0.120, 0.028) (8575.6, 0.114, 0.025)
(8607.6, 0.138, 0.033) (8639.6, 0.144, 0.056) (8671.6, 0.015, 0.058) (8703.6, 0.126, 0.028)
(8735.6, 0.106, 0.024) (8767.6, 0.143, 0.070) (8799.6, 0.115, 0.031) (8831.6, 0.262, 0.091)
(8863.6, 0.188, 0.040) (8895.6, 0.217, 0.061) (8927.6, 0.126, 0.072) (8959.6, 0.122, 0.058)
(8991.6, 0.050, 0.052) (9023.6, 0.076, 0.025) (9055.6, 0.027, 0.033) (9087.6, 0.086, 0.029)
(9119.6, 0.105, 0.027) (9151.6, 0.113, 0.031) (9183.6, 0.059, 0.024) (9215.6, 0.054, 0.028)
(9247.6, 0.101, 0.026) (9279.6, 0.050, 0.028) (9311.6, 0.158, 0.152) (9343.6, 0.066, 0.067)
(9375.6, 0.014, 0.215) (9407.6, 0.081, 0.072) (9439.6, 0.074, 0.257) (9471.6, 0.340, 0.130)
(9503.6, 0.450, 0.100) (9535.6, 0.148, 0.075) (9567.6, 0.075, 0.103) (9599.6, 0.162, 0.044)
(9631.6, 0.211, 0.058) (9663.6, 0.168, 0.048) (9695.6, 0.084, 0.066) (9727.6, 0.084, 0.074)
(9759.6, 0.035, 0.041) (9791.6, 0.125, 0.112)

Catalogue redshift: 1.55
